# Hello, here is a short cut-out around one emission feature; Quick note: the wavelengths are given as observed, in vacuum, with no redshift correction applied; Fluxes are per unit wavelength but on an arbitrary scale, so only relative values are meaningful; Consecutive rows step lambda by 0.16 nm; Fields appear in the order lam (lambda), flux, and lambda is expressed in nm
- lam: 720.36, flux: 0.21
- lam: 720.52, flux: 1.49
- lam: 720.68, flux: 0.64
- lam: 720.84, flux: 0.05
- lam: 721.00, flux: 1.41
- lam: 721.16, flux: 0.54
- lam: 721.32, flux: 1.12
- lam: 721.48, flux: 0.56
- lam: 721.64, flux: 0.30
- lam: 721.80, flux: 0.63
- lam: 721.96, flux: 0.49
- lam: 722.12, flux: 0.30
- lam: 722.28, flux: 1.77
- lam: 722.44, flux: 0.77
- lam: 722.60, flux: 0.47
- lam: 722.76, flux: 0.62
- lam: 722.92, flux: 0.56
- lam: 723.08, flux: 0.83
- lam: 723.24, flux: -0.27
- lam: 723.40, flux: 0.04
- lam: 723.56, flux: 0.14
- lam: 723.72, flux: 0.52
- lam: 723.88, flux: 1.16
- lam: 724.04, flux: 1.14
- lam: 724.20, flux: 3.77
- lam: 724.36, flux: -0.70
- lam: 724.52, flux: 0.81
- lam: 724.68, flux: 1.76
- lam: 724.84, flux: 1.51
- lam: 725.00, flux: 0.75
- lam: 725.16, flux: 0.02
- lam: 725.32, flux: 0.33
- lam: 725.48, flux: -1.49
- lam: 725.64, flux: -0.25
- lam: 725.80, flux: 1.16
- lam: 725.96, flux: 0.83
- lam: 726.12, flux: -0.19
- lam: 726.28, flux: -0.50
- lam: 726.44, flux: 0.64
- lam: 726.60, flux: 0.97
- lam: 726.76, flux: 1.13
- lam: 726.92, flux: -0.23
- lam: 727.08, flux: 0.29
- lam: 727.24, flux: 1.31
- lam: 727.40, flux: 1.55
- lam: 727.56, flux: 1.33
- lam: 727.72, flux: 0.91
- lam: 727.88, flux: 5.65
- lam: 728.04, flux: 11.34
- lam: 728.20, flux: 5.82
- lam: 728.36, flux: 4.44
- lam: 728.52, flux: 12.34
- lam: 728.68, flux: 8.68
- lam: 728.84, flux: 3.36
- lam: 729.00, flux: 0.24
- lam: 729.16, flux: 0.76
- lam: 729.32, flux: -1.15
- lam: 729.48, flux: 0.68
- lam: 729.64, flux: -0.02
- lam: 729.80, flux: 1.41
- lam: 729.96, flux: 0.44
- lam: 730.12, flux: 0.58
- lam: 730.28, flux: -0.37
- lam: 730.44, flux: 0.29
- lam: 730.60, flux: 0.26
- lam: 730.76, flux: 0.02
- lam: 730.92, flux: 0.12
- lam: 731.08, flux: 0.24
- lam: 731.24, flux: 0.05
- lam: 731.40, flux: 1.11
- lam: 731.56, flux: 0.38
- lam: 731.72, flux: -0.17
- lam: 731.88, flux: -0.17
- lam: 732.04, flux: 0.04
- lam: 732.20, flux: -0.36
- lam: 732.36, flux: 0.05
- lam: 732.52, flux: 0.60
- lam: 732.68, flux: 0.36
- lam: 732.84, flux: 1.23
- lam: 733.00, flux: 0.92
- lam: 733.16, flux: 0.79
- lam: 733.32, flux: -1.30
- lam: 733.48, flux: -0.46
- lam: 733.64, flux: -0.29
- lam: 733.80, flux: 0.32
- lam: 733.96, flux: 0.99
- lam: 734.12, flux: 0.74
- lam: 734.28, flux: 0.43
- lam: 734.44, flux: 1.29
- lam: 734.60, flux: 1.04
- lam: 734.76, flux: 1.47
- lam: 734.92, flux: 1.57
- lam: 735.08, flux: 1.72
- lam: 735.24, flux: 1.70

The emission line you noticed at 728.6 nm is [O II] 3727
